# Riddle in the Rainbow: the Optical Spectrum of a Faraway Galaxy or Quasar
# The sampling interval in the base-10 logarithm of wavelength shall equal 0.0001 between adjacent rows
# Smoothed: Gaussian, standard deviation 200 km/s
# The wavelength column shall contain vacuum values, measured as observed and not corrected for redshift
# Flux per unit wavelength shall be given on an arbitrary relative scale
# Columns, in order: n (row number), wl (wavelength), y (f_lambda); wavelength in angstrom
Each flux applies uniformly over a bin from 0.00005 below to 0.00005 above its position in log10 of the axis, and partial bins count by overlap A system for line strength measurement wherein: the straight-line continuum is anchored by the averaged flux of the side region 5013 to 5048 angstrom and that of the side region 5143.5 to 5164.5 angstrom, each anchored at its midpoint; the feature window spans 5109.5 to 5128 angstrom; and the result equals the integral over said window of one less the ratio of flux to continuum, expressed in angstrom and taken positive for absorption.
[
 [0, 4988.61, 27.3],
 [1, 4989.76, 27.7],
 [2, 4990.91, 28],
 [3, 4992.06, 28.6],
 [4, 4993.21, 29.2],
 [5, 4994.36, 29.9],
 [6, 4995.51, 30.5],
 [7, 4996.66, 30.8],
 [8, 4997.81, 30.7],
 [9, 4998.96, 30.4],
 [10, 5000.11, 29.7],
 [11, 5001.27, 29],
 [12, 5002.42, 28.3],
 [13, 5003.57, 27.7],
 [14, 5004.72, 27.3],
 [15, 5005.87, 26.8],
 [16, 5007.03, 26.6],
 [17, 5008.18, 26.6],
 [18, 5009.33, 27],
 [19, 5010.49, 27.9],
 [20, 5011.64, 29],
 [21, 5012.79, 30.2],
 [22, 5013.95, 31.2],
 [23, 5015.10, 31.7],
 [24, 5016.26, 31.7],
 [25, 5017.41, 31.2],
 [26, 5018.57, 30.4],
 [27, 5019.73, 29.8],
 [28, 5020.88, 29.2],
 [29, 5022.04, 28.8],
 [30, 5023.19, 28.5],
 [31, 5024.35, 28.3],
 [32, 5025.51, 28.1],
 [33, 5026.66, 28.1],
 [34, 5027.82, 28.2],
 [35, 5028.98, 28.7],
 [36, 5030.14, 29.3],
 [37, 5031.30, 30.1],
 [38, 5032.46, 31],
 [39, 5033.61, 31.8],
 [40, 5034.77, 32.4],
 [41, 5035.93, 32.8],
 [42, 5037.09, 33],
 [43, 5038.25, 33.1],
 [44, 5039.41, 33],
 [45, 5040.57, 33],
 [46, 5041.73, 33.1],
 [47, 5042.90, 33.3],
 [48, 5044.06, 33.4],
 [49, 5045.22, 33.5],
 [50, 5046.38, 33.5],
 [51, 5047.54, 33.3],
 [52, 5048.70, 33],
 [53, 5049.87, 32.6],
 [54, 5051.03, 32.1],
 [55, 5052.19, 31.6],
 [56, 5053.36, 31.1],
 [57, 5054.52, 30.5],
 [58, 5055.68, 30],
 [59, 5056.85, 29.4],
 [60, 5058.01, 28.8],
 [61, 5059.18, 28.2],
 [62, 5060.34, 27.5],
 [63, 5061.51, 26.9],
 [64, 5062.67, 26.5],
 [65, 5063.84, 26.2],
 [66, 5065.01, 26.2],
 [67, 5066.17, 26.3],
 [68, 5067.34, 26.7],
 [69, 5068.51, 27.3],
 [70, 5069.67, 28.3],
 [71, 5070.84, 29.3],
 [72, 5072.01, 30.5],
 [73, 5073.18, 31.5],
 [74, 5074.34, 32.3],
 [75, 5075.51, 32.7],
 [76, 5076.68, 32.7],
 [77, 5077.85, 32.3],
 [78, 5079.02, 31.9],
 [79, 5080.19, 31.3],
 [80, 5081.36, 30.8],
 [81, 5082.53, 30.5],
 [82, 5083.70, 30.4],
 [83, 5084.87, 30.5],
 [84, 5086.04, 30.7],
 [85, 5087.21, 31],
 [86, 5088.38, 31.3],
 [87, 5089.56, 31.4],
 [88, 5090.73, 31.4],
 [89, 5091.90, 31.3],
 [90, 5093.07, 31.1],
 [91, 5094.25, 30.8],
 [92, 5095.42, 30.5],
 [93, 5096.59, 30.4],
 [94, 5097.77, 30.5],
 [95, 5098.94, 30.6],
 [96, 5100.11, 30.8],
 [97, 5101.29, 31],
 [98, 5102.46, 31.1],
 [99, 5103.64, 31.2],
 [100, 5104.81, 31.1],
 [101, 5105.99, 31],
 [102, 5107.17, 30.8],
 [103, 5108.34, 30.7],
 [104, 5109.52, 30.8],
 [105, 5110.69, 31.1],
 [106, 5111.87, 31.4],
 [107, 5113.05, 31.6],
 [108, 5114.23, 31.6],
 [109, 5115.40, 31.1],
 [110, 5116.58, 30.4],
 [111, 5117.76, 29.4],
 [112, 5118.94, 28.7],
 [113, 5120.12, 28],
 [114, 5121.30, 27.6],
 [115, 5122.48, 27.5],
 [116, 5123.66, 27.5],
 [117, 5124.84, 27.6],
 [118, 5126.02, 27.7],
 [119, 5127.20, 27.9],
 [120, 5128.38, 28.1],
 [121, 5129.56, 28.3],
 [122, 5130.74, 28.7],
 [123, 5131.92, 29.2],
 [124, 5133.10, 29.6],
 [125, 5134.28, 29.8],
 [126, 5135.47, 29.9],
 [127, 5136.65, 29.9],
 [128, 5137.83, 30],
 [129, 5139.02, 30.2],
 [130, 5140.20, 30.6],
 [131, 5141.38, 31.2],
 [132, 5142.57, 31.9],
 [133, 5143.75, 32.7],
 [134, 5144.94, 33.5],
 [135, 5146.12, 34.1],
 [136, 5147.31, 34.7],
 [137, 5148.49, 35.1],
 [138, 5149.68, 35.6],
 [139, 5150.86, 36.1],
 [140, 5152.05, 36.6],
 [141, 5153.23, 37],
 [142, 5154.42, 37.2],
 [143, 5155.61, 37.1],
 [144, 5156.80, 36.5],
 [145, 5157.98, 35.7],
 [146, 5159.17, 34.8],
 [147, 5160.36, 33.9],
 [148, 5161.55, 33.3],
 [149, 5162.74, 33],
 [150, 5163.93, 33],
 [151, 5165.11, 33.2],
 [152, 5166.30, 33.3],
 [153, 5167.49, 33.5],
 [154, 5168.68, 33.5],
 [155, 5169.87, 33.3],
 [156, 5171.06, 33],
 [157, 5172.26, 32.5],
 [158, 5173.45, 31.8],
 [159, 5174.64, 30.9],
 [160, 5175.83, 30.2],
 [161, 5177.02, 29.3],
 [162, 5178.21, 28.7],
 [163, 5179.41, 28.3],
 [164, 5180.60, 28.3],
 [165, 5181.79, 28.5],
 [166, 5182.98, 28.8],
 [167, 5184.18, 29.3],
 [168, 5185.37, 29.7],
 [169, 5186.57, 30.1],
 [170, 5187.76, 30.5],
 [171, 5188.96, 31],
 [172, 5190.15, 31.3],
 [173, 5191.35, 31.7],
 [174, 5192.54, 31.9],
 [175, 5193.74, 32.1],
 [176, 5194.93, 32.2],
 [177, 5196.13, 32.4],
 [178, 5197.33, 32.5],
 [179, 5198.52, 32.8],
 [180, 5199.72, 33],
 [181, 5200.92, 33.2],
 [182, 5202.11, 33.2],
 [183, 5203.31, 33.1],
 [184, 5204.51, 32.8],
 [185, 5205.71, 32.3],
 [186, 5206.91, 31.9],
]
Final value 2.5 angstrom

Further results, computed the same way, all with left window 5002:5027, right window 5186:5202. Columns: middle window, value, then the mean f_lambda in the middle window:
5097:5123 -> 0.1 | 30.4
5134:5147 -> -0.1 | 31.3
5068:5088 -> -0.6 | 30.9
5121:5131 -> 1.0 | 27.9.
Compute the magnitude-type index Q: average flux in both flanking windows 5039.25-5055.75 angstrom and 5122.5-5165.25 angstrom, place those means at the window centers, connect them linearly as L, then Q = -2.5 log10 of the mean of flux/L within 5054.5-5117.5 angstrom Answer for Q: 0.08 mag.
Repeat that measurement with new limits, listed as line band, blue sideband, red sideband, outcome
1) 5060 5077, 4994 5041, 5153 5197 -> 0.07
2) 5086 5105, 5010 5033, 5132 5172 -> 0.03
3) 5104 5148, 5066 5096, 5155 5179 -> 0.06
